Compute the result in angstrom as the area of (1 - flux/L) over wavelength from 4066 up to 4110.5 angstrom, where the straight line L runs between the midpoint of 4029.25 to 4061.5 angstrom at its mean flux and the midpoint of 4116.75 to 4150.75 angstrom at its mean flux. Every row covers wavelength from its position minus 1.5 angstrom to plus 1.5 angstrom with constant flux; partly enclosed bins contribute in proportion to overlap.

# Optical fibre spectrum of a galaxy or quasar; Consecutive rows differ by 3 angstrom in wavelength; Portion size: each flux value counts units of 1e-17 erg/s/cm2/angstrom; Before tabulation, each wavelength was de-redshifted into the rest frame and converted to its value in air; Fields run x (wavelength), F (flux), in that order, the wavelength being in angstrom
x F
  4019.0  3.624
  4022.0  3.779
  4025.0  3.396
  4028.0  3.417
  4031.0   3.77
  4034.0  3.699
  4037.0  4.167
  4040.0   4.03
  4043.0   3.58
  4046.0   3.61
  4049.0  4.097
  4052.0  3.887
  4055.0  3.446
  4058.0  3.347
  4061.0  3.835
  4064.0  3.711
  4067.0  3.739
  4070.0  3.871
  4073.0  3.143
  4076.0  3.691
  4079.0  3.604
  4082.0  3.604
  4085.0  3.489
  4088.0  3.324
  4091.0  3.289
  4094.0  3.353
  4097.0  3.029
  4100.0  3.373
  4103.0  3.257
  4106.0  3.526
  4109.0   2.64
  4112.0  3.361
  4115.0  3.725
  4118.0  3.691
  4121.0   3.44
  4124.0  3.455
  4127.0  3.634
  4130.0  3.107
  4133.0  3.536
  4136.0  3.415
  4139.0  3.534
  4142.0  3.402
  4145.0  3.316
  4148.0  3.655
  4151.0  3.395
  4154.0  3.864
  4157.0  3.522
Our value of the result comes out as 2.84 angstrom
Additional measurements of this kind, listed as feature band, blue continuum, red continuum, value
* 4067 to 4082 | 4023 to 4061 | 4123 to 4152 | 0.10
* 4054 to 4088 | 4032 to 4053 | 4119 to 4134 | 1.28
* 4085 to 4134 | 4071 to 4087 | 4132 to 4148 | 1.74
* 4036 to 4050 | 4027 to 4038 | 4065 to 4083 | -0.59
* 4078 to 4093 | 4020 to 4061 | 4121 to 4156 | 0.64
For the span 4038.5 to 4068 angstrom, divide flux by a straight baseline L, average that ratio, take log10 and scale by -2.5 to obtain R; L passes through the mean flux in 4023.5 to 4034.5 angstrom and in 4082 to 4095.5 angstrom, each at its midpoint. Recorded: -0.07 mag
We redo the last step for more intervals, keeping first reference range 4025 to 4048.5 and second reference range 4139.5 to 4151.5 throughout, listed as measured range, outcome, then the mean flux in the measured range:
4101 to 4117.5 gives 0.070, 3.33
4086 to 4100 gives 0.102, 3.27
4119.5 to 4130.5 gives 0.023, 3.44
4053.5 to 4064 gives 0.036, 3.57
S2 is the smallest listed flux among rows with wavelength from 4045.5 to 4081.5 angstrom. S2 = 3.143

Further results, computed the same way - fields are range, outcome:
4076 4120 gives 2.64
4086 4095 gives 3.289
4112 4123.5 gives 3.361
